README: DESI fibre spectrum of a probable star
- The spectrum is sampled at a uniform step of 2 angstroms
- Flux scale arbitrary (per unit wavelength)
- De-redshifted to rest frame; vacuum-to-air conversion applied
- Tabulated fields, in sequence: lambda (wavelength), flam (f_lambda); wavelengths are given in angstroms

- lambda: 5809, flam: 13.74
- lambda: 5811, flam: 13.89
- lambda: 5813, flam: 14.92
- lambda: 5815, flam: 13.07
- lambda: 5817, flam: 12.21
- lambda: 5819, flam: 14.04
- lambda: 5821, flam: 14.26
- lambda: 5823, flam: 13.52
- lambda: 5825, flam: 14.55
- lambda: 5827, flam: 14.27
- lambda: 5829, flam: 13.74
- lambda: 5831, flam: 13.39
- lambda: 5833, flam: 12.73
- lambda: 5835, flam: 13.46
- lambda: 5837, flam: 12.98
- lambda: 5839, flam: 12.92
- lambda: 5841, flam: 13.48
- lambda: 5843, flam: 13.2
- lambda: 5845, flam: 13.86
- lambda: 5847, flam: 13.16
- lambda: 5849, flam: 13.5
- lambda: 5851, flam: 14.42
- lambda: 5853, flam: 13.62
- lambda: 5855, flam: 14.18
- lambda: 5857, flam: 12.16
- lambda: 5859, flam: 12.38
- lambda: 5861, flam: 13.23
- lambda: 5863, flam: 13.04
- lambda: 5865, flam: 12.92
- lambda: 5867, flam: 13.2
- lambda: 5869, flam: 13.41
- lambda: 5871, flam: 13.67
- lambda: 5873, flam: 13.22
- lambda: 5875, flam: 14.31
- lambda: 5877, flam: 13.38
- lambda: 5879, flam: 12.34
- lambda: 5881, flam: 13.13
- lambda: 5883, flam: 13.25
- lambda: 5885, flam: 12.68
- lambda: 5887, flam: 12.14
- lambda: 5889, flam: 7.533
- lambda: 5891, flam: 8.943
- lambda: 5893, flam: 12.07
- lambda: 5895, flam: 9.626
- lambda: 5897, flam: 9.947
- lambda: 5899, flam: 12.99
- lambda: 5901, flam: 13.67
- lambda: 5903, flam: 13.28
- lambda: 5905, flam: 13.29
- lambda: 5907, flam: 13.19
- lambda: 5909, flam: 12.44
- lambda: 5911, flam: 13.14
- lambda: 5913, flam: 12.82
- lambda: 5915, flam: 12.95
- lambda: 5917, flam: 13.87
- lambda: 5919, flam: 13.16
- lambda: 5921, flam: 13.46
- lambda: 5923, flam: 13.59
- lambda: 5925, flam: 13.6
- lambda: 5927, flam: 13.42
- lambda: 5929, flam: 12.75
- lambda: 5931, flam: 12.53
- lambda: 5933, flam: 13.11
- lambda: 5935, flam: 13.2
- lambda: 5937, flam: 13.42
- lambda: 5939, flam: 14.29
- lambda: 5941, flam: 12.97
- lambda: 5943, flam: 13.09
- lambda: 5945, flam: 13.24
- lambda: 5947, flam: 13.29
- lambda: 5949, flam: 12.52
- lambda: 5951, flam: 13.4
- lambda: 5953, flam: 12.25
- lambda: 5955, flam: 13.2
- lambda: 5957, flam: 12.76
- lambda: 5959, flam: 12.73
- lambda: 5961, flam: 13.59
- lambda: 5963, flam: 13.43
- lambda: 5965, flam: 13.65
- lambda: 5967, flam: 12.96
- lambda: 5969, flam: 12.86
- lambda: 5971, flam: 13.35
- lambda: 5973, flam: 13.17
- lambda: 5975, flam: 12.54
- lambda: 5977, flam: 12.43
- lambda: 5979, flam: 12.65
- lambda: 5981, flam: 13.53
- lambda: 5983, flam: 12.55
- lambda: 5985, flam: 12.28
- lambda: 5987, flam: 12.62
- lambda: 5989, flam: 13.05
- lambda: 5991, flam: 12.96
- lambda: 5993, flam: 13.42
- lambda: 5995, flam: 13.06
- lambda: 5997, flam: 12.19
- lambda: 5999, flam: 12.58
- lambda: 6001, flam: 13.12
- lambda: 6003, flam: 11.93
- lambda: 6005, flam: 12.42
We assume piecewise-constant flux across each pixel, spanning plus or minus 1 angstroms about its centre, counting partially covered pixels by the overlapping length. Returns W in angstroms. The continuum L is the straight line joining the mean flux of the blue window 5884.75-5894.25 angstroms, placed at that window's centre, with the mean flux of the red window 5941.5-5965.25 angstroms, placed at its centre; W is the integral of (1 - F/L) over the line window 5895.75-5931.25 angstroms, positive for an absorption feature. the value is -4.8 angstroms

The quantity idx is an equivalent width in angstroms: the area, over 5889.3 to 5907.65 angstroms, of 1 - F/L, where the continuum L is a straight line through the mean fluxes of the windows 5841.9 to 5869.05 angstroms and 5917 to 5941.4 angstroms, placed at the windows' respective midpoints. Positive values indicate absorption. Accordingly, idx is 2.23 angstroms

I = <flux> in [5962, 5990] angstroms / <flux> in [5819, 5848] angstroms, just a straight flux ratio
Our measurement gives 0.95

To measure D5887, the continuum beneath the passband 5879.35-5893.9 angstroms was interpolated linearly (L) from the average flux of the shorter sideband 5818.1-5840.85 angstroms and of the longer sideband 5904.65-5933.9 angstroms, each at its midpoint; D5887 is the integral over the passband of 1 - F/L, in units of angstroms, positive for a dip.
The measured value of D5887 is 2.1 angstroms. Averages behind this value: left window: 13.6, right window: 13.2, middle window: 11.4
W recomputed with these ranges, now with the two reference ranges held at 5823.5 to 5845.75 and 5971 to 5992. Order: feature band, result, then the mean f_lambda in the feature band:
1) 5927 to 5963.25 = -0.3 angstroms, 13.1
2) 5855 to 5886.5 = 0.5 angstroms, 13.1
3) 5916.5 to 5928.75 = -0.3 angstroms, 13.5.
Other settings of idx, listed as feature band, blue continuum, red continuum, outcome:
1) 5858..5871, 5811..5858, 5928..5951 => 0.3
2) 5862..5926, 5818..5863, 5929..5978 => 3.2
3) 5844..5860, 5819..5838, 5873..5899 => -0.7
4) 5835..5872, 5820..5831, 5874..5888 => 0.6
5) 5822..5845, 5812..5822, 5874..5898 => -0.5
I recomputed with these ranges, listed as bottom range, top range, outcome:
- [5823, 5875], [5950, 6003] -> 0.96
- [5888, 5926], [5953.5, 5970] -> 1.07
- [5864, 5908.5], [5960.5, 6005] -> 1.04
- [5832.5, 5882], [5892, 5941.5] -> 0.97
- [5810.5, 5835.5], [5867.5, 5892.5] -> 0.90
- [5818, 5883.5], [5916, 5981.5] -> 0.98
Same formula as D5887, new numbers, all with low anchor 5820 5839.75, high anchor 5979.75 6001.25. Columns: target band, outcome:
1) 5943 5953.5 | 0.0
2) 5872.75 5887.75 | 0.3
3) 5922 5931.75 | 0.0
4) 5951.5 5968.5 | -0.1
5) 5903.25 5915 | 0.2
